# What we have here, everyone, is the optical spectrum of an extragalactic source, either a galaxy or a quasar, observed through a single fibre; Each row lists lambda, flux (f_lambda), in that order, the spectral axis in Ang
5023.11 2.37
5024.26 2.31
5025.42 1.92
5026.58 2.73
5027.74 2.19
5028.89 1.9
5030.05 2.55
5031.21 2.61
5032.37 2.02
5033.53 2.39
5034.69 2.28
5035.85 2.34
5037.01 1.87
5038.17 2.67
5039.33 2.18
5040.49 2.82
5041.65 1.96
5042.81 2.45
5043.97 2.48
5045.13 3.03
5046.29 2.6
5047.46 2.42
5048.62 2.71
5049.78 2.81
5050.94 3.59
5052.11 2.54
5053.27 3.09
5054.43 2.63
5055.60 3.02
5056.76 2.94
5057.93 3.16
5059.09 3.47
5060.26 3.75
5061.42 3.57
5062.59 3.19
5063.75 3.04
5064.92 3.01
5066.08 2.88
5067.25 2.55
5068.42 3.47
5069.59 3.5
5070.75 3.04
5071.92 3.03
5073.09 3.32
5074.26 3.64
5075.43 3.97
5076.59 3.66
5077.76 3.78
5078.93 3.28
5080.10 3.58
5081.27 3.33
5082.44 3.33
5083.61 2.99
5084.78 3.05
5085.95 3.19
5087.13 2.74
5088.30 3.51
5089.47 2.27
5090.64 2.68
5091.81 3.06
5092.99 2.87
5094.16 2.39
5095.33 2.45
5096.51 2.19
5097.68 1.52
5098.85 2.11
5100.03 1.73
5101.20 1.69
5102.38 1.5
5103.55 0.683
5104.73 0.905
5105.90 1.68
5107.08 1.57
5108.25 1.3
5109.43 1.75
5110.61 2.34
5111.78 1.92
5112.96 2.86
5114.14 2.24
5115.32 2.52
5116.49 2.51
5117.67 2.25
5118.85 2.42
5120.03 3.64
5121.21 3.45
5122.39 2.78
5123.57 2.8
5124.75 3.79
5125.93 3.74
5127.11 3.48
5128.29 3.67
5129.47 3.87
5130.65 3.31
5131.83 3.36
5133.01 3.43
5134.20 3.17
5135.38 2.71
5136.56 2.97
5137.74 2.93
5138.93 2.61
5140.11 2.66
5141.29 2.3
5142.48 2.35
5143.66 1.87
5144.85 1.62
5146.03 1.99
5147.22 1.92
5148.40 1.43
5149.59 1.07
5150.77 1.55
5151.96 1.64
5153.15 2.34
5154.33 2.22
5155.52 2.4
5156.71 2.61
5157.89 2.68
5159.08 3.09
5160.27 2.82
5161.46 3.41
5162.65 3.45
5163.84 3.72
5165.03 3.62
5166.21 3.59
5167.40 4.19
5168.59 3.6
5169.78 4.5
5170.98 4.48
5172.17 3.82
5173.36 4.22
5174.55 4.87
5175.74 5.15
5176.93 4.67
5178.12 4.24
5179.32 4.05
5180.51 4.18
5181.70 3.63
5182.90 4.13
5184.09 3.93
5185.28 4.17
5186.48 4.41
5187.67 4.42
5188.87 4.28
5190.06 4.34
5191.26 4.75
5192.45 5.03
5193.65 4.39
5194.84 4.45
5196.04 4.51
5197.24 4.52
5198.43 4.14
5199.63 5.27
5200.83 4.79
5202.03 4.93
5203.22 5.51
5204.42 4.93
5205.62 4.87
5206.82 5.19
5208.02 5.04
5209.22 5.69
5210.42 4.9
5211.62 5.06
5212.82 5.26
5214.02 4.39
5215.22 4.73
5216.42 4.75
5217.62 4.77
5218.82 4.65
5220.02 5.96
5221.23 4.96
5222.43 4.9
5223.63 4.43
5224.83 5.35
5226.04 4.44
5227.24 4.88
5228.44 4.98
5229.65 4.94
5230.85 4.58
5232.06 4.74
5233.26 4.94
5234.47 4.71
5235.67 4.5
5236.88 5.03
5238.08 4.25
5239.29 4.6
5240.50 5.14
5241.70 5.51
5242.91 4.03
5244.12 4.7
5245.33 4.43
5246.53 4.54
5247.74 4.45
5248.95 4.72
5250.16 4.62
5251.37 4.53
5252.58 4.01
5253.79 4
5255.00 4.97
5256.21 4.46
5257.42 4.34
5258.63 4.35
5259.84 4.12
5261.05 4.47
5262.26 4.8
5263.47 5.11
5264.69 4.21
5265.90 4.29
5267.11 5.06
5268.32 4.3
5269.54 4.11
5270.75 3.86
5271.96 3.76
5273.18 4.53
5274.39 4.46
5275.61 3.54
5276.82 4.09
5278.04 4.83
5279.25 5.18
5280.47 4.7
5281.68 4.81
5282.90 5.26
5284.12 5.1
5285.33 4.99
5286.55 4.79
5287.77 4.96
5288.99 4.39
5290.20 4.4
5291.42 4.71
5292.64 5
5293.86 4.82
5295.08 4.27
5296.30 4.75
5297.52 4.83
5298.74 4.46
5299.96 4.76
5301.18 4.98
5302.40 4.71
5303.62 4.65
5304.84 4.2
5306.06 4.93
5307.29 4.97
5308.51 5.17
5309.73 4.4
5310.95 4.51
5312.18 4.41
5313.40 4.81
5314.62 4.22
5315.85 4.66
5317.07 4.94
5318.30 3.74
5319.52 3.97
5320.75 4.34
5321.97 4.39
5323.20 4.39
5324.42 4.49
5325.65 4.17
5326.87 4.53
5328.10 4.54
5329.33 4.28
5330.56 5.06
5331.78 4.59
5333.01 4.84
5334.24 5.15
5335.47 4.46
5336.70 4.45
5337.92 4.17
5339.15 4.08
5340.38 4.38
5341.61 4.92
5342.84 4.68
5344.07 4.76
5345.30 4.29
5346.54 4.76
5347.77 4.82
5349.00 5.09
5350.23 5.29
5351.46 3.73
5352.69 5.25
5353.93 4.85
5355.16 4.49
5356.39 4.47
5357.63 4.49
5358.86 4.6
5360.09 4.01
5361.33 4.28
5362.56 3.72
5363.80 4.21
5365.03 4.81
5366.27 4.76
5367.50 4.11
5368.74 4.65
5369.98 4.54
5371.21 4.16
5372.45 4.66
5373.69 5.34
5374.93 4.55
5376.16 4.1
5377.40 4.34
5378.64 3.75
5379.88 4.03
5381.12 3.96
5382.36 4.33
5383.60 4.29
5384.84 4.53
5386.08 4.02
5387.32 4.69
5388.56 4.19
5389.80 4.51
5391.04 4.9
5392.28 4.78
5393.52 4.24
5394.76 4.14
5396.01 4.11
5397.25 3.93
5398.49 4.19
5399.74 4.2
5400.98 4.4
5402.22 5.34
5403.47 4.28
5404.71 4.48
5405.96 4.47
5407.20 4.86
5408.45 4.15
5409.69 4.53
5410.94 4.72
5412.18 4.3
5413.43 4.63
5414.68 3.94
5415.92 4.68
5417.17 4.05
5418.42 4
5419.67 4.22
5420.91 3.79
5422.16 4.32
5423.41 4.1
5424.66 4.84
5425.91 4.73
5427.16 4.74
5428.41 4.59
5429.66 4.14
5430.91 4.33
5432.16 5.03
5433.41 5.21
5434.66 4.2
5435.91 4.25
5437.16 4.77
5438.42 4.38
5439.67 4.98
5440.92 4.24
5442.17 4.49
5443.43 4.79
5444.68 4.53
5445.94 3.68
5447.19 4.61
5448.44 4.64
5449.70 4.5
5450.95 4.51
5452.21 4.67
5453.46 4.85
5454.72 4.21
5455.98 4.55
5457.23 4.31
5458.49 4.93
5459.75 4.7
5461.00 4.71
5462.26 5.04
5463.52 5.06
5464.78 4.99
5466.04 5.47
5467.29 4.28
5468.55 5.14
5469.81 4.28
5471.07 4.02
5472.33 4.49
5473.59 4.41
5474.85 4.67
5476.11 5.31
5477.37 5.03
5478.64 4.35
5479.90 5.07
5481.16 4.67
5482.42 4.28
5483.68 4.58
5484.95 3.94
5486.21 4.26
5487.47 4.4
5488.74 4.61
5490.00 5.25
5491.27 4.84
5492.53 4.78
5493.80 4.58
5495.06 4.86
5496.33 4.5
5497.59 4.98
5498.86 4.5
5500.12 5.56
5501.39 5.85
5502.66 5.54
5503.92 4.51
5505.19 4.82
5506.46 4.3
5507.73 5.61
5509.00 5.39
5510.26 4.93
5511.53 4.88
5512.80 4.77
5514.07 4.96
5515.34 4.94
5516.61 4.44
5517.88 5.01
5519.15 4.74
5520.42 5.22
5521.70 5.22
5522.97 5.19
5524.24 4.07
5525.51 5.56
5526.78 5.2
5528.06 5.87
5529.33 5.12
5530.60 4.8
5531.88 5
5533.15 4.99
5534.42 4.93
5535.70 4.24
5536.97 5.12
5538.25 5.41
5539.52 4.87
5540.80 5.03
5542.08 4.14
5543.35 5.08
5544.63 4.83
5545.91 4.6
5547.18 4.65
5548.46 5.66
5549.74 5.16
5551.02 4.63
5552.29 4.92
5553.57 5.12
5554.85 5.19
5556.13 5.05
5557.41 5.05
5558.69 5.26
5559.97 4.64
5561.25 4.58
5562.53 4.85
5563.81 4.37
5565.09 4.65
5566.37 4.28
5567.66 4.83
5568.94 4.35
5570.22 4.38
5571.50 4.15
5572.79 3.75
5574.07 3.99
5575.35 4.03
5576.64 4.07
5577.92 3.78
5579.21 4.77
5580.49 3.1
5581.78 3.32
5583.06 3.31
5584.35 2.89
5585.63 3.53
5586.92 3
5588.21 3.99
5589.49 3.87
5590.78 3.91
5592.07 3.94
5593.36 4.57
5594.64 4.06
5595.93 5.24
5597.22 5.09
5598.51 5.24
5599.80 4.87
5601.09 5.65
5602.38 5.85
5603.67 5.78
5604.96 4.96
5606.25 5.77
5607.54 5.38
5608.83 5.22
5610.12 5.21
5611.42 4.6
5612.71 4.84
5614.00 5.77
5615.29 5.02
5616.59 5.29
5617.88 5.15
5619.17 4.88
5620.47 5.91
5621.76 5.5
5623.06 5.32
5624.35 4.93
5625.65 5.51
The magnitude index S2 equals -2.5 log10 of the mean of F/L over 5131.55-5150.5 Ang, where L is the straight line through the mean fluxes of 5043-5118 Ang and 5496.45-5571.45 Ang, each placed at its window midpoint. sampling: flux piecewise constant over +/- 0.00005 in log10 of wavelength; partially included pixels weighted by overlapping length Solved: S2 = 0.26 mag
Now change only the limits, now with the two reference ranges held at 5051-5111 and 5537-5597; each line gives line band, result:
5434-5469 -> -0.15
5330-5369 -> -0.24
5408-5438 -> -0.13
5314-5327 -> -0.21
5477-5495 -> -0.12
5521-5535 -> -0.19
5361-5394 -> -0.17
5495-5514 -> -0.19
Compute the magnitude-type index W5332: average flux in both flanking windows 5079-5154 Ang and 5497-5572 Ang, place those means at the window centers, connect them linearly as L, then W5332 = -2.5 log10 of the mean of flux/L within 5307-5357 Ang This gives -0.22 mag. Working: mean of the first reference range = 2.51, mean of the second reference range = 4.92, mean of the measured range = 4.57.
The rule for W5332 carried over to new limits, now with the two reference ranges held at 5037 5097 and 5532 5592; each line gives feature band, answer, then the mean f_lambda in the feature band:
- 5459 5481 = -0.14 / 4.76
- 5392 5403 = -0.10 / 4.35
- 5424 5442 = -0.13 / 4.6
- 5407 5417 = -0.11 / 4.44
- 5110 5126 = 0.14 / 2.77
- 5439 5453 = -0.11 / 4.52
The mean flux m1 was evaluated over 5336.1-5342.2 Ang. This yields 4.4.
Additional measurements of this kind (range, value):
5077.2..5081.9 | 3.49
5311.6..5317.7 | 4.61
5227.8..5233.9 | 4.83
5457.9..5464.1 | 4.89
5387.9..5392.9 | 4.6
